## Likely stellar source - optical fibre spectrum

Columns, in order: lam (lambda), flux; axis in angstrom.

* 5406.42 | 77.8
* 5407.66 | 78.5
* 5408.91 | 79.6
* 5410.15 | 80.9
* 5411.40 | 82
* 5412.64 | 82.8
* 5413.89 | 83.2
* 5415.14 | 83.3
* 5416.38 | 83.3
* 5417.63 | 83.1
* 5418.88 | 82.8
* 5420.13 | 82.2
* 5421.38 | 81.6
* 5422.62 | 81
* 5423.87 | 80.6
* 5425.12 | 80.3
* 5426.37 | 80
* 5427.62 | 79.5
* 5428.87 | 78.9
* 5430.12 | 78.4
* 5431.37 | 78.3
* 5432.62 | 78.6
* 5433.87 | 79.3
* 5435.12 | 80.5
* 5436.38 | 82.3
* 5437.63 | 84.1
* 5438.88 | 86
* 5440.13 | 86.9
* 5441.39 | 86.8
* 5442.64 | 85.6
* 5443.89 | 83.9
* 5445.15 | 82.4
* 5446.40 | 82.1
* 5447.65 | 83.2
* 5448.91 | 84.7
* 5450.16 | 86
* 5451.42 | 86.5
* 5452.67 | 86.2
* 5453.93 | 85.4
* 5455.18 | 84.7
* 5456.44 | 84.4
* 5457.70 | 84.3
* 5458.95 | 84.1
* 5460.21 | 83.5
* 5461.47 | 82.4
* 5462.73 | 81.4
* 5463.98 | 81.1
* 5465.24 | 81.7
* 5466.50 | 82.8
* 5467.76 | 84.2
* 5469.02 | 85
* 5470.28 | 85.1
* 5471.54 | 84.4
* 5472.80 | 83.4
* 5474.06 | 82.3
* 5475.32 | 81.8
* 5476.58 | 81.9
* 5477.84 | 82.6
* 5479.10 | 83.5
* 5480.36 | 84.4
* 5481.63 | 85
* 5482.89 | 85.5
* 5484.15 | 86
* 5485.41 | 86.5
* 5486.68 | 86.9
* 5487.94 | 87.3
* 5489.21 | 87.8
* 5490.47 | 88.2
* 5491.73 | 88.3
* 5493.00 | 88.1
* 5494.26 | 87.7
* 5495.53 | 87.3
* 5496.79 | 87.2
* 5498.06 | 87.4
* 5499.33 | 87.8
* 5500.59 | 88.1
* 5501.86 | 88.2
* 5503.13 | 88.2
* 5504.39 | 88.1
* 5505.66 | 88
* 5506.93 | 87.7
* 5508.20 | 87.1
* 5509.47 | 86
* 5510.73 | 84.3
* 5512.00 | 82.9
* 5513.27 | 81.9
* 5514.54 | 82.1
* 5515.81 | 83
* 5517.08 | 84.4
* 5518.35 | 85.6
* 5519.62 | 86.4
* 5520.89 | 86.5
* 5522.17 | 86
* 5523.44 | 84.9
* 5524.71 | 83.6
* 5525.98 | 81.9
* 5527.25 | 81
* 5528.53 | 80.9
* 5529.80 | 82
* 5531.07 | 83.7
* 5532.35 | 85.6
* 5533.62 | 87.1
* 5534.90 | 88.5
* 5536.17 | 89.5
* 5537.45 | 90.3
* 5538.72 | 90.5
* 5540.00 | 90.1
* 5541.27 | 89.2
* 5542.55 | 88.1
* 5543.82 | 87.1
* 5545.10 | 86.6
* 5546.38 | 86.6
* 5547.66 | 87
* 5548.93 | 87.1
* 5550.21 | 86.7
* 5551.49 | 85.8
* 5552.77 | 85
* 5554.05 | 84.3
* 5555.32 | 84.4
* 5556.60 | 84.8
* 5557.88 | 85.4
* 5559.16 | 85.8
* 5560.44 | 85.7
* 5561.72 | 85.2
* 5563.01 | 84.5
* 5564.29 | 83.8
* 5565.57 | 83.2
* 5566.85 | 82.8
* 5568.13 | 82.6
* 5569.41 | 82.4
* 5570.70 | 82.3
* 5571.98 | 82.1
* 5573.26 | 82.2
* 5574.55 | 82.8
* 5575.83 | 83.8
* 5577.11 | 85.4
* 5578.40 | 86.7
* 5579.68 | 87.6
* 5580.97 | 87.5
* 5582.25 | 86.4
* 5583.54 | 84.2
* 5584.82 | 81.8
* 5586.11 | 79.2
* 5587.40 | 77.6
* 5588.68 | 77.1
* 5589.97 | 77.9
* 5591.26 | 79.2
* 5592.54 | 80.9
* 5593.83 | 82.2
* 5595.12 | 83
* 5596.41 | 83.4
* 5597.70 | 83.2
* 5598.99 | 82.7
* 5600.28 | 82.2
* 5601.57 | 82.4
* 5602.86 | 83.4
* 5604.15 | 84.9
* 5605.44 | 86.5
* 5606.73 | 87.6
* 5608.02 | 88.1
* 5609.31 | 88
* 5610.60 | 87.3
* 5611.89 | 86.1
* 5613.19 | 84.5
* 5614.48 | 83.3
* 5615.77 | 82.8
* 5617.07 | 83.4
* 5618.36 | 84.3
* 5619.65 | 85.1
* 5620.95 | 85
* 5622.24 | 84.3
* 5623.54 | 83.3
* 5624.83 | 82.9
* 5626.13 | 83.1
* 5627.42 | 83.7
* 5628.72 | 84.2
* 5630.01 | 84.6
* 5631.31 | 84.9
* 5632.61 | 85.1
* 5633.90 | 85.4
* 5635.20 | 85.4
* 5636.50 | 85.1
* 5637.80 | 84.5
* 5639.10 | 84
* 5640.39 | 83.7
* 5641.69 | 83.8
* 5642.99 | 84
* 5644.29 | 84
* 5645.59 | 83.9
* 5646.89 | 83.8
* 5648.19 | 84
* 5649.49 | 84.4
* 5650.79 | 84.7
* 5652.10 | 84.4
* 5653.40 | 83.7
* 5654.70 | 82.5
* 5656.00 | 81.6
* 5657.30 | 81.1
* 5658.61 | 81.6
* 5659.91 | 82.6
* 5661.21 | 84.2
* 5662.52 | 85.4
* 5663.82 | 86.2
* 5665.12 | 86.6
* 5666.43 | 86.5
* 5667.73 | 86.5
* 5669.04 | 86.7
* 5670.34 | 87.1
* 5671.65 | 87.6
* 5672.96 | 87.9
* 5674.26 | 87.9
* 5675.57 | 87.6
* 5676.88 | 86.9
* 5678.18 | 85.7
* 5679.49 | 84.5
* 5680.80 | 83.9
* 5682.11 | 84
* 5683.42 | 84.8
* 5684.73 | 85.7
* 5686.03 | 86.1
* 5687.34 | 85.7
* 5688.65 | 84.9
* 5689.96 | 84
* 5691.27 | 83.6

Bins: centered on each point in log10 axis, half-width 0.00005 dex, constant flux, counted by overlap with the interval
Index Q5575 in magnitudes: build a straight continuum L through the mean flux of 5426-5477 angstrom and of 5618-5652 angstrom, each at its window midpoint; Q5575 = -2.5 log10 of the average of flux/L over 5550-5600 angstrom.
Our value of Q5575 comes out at 0.01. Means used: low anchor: 83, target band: 83.3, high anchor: 84.3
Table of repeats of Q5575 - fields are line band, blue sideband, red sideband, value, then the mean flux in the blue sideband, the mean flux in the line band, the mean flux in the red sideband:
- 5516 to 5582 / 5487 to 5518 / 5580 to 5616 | 0.00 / 86.6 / 85.3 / 83.4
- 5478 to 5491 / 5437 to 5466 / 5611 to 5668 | -0.02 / 84.2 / 86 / 84.2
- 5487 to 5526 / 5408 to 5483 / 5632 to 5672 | -0.04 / 82.8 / 86.3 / 84.5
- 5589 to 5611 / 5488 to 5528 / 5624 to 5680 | 0.02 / 86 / 83.6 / 84.8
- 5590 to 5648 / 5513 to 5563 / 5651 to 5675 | 0.01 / 85.7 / 84.1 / 85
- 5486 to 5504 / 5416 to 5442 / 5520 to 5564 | -0.05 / 81.6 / 87.7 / 85.9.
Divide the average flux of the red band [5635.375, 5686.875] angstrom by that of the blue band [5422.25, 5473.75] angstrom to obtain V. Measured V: 1.0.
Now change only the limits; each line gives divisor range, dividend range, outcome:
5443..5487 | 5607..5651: 1.01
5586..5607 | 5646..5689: 1.04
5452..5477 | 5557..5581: 1.01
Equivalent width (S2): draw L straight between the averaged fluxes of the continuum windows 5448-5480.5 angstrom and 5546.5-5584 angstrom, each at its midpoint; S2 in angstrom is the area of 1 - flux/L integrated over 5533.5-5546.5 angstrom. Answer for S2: -0.6 angstrom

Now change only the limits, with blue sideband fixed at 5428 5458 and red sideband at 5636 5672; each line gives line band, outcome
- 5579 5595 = 0.4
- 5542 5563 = -0.5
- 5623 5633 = 0.0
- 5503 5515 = -0.3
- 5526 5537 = -0.1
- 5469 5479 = 0.0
